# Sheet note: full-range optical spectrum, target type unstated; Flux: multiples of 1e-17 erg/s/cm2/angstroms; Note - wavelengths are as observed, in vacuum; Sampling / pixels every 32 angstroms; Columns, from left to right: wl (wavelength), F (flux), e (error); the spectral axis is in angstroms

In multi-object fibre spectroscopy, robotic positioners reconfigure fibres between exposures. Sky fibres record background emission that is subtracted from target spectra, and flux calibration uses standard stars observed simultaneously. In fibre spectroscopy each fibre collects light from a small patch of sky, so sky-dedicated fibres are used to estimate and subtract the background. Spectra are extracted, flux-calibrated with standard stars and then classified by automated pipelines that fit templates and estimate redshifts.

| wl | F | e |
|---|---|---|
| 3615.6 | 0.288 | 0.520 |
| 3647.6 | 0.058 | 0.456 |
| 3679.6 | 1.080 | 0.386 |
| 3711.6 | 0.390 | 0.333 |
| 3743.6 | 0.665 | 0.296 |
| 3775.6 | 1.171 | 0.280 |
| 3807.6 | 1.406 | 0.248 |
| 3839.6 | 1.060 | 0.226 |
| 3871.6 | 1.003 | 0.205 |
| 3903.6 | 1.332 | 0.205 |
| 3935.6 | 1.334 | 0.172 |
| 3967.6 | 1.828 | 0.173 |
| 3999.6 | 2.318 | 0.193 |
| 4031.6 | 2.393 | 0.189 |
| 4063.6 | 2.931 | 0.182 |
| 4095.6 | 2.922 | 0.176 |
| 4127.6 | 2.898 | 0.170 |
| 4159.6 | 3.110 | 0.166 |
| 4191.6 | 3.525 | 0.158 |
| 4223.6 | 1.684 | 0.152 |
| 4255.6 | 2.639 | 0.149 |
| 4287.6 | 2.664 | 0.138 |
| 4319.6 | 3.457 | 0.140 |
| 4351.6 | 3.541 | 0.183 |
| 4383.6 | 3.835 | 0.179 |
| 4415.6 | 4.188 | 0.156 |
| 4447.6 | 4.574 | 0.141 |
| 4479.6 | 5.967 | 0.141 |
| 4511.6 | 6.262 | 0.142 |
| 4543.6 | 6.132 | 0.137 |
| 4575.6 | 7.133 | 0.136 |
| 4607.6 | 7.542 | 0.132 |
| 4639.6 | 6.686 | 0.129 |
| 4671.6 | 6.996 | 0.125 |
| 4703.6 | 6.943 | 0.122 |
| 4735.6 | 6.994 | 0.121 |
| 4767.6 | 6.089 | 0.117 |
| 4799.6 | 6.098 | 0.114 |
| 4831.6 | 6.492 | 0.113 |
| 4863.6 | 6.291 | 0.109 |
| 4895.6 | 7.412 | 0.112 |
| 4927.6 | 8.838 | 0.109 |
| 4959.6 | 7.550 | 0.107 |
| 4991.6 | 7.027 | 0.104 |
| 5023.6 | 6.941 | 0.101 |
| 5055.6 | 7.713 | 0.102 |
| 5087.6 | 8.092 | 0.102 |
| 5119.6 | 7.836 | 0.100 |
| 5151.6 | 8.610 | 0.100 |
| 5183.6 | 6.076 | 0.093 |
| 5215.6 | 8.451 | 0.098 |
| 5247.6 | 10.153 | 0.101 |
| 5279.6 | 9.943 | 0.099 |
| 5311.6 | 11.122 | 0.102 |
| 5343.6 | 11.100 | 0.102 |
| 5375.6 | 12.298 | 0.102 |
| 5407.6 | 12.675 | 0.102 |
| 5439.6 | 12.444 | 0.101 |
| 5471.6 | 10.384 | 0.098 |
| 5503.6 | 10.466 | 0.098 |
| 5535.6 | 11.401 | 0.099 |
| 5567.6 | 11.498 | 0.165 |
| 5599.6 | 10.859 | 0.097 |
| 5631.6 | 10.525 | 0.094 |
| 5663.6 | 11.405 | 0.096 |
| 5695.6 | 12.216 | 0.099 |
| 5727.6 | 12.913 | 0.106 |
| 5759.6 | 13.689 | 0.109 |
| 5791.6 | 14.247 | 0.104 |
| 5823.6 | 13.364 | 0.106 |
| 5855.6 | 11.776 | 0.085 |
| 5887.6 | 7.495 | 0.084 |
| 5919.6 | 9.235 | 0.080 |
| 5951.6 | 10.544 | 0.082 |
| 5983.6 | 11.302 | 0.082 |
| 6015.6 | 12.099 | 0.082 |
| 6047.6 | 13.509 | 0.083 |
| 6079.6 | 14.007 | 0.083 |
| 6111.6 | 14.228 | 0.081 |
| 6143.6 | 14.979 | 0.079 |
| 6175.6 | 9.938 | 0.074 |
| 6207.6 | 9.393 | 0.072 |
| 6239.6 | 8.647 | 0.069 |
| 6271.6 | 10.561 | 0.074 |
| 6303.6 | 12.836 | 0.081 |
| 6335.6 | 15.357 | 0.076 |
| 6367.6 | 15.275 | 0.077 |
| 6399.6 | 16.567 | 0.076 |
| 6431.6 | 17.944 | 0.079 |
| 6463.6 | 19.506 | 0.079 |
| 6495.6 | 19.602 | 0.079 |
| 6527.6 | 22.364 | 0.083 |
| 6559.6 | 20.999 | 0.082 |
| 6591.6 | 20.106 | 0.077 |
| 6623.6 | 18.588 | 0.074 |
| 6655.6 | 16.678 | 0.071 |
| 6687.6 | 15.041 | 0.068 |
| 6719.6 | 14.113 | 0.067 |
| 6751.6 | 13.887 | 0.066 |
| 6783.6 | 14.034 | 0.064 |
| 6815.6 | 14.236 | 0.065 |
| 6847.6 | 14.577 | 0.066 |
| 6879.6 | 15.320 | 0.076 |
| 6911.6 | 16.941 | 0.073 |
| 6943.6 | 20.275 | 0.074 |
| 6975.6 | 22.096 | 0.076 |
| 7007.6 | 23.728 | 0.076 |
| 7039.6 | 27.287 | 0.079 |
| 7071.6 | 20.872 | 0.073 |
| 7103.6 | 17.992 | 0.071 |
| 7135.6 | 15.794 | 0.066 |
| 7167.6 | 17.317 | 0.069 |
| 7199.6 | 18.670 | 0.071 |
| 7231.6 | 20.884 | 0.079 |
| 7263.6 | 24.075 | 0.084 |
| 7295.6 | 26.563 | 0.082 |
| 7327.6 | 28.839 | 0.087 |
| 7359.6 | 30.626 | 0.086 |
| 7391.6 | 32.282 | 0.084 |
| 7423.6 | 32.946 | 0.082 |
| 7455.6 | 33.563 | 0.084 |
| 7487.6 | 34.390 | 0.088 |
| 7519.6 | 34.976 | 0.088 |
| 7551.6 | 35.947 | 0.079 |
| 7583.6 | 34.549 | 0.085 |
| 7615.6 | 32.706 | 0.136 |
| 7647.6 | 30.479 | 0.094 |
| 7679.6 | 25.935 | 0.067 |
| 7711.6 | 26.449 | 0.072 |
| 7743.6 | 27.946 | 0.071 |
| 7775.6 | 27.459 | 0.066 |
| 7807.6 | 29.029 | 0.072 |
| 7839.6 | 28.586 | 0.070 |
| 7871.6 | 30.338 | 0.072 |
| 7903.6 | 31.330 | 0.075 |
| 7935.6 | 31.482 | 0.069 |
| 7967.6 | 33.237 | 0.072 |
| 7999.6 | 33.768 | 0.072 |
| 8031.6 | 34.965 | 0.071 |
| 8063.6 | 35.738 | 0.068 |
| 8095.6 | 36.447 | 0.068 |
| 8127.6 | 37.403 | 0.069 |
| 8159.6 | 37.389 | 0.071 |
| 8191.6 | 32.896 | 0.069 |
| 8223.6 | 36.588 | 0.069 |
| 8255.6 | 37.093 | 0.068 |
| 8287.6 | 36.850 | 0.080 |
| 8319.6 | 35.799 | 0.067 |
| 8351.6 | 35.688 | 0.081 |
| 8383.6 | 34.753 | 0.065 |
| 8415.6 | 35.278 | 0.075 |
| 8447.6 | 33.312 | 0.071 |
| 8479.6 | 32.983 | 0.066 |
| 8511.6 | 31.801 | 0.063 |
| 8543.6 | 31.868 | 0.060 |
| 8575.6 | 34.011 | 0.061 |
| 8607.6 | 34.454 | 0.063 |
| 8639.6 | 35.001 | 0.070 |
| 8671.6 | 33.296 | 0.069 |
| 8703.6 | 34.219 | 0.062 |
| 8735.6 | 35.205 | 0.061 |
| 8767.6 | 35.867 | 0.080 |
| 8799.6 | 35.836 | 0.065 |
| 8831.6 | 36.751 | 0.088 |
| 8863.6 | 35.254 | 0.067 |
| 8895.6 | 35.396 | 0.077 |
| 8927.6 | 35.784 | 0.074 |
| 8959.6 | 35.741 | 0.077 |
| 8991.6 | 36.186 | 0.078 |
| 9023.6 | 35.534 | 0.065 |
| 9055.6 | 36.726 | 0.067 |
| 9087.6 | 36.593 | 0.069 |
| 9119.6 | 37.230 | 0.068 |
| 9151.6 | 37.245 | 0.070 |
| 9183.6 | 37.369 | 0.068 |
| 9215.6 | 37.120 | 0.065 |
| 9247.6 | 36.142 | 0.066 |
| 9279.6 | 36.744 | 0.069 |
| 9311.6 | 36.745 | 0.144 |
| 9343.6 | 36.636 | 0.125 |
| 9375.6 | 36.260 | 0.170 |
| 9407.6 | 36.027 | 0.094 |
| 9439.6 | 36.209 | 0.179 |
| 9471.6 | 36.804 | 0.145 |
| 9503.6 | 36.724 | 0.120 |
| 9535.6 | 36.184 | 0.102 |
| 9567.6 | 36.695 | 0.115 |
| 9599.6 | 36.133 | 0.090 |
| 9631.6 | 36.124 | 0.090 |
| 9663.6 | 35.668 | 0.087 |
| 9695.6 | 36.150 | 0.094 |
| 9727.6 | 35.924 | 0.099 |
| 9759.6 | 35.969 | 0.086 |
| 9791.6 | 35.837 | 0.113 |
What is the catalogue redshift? 0.000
